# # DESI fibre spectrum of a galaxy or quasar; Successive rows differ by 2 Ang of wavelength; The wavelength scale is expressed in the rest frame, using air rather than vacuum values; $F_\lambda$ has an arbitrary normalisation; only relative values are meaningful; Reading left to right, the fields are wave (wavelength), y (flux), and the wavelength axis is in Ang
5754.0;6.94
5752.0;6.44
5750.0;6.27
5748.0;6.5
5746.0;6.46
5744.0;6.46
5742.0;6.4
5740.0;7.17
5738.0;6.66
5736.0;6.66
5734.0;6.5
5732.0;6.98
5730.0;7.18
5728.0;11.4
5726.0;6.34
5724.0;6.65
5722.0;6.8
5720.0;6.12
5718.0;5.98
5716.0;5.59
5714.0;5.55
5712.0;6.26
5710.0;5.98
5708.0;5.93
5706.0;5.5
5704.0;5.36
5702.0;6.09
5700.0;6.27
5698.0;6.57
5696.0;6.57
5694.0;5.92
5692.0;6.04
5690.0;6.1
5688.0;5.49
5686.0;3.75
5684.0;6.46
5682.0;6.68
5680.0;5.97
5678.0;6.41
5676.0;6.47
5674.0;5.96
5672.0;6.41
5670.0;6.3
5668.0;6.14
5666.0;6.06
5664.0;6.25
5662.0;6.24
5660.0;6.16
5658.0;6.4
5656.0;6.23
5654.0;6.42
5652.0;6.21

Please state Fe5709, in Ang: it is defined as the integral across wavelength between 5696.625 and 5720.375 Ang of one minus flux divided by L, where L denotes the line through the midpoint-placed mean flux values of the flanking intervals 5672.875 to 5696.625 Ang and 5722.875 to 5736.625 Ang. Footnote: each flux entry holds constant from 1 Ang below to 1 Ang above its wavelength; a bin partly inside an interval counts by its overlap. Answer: 2.8 Ang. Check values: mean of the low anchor 5.98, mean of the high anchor 7.4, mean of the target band 5.94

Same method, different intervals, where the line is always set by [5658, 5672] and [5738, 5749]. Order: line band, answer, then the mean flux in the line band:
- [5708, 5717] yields 0.8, 5.85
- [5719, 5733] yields -1.8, 7.35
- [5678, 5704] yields 1.5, 5.98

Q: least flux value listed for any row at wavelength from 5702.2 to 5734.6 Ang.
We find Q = 5.36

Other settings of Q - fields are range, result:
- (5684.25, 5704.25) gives 3.75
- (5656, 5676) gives 5.96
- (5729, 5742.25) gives 6.4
